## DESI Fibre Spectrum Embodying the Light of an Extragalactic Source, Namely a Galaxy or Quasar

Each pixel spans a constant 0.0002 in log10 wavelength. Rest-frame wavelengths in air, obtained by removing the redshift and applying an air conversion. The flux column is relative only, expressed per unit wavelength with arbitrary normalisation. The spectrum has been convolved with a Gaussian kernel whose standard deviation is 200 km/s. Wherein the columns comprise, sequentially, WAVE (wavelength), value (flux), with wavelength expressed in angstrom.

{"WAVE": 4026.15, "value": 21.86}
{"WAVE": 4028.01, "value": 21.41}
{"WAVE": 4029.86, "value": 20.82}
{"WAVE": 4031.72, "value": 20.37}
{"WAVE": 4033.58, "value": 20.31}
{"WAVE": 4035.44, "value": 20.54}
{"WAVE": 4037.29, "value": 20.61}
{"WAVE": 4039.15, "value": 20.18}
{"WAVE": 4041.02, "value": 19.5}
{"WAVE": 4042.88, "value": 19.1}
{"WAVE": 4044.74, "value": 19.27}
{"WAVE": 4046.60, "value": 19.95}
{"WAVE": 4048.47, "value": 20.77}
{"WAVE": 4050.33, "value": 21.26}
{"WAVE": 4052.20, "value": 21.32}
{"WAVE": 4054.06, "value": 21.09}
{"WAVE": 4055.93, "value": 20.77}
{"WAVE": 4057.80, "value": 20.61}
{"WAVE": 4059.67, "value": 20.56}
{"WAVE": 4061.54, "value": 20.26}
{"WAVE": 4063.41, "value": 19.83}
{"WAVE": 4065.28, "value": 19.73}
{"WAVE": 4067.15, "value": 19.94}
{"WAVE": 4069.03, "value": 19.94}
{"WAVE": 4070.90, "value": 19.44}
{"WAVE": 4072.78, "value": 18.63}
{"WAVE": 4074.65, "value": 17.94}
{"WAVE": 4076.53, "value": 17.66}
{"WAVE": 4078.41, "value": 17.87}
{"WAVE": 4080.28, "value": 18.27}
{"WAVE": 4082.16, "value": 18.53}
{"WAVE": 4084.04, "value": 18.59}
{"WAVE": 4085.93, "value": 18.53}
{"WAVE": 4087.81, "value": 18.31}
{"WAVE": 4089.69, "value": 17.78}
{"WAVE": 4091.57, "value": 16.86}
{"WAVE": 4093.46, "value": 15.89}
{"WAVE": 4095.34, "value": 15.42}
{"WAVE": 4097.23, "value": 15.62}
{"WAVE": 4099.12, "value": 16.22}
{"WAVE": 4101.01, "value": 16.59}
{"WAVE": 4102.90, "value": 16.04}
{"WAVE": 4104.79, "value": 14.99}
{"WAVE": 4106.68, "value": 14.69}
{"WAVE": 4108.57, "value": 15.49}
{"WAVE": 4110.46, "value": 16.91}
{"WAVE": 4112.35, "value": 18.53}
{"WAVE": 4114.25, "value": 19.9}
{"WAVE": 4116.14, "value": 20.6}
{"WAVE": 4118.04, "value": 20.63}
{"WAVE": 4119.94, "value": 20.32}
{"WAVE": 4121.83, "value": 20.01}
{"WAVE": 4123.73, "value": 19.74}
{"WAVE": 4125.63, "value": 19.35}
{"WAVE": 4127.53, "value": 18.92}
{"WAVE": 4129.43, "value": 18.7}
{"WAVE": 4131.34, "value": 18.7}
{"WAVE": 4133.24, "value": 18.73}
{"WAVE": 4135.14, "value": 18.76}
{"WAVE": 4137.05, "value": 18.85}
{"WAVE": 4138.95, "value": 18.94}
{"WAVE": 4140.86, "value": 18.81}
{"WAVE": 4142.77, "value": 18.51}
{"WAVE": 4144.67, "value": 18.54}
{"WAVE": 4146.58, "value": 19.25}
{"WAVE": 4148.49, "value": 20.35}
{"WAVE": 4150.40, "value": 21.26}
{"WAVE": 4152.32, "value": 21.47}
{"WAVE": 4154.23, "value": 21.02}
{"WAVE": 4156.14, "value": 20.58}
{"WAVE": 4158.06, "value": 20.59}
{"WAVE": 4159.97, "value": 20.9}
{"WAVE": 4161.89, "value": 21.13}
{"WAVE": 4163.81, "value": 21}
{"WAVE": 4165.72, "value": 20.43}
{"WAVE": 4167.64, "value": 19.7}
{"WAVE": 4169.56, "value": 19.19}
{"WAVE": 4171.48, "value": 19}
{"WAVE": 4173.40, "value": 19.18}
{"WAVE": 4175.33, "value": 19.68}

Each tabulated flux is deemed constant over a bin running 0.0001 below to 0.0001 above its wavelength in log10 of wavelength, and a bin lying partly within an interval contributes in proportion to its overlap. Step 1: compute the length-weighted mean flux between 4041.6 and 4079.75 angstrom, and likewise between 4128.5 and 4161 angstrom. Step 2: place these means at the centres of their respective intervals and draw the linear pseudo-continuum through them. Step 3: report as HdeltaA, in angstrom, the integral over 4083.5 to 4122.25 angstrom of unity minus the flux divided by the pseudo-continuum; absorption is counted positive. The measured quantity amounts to 4.4 angstrom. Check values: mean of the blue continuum 19.8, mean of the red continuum 19.6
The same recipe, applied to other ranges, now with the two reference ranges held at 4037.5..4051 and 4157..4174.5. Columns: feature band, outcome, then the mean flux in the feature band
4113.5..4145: 1.2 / 19.3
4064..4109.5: 5.8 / 17.5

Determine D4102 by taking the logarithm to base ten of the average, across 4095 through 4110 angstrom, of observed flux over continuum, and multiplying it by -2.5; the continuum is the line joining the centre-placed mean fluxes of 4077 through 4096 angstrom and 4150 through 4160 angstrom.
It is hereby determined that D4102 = 0.17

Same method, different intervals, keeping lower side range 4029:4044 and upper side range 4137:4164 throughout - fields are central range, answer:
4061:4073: 0.02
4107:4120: 0.08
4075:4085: 0.11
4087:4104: 0.22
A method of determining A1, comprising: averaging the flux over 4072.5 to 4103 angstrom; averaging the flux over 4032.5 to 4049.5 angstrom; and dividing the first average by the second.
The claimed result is 0.9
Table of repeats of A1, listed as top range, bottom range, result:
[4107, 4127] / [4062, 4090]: 1.01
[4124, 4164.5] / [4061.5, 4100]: 1.09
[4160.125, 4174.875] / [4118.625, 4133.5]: 1.03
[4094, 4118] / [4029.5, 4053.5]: 0.83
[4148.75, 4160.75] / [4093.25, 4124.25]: 1.19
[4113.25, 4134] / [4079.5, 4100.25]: 1.14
